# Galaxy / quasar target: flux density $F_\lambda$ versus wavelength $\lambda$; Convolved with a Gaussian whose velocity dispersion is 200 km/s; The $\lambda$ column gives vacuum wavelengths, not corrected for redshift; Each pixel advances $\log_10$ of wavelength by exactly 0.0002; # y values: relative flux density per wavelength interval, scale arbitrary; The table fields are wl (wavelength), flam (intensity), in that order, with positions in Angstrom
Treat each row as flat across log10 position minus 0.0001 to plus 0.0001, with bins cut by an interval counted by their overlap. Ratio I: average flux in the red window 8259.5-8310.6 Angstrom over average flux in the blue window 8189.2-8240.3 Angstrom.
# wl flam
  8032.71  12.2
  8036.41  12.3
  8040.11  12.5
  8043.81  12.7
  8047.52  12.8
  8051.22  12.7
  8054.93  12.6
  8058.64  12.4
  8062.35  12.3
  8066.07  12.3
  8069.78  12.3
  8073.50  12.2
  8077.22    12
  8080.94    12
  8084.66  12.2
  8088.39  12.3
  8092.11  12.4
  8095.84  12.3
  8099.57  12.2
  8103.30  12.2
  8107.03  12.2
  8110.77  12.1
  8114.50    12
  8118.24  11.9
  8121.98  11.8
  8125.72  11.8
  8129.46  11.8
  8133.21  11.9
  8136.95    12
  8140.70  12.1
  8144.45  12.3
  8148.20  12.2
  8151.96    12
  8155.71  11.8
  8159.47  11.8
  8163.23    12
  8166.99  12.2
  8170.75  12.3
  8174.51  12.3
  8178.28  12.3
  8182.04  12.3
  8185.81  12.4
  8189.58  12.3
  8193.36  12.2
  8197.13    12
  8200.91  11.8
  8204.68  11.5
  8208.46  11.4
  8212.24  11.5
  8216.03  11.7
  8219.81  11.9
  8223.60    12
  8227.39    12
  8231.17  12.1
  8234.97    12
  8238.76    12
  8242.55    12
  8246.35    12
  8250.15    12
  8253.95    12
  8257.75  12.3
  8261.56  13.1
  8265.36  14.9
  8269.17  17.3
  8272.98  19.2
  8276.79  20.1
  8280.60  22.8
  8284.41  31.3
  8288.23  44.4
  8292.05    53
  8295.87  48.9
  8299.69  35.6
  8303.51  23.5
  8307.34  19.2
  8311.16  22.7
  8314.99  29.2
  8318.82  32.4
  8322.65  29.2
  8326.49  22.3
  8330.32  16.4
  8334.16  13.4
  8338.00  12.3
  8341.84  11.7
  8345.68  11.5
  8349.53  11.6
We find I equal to 2.34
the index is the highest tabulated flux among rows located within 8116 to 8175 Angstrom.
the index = 12.3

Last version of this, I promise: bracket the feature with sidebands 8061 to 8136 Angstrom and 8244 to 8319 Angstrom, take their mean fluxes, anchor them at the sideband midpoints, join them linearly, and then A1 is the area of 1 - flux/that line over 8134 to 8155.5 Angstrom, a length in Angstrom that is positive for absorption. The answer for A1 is 4.46 Angstrom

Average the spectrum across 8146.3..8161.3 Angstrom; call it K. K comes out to 11.9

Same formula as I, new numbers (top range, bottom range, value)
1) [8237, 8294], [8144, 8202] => 1.70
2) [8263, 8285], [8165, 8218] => 1.68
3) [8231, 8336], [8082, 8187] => 1.86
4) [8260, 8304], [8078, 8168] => 2.40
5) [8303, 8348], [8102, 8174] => 1.67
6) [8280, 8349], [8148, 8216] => 2.20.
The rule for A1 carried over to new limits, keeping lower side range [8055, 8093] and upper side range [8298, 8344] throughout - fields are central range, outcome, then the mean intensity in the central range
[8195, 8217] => 7.40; 11.7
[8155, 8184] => 7.13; 12.1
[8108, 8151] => 7.36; 12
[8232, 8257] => 9.28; 12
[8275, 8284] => -1.12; 23.1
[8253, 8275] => 5.51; 14.9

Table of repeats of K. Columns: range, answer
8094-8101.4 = 12.2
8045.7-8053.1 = 12.8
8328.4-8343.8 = 13.5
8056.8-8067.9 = 12.3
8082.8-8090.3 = 12.3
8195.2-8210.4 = 11.7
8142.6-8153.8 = 12.2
